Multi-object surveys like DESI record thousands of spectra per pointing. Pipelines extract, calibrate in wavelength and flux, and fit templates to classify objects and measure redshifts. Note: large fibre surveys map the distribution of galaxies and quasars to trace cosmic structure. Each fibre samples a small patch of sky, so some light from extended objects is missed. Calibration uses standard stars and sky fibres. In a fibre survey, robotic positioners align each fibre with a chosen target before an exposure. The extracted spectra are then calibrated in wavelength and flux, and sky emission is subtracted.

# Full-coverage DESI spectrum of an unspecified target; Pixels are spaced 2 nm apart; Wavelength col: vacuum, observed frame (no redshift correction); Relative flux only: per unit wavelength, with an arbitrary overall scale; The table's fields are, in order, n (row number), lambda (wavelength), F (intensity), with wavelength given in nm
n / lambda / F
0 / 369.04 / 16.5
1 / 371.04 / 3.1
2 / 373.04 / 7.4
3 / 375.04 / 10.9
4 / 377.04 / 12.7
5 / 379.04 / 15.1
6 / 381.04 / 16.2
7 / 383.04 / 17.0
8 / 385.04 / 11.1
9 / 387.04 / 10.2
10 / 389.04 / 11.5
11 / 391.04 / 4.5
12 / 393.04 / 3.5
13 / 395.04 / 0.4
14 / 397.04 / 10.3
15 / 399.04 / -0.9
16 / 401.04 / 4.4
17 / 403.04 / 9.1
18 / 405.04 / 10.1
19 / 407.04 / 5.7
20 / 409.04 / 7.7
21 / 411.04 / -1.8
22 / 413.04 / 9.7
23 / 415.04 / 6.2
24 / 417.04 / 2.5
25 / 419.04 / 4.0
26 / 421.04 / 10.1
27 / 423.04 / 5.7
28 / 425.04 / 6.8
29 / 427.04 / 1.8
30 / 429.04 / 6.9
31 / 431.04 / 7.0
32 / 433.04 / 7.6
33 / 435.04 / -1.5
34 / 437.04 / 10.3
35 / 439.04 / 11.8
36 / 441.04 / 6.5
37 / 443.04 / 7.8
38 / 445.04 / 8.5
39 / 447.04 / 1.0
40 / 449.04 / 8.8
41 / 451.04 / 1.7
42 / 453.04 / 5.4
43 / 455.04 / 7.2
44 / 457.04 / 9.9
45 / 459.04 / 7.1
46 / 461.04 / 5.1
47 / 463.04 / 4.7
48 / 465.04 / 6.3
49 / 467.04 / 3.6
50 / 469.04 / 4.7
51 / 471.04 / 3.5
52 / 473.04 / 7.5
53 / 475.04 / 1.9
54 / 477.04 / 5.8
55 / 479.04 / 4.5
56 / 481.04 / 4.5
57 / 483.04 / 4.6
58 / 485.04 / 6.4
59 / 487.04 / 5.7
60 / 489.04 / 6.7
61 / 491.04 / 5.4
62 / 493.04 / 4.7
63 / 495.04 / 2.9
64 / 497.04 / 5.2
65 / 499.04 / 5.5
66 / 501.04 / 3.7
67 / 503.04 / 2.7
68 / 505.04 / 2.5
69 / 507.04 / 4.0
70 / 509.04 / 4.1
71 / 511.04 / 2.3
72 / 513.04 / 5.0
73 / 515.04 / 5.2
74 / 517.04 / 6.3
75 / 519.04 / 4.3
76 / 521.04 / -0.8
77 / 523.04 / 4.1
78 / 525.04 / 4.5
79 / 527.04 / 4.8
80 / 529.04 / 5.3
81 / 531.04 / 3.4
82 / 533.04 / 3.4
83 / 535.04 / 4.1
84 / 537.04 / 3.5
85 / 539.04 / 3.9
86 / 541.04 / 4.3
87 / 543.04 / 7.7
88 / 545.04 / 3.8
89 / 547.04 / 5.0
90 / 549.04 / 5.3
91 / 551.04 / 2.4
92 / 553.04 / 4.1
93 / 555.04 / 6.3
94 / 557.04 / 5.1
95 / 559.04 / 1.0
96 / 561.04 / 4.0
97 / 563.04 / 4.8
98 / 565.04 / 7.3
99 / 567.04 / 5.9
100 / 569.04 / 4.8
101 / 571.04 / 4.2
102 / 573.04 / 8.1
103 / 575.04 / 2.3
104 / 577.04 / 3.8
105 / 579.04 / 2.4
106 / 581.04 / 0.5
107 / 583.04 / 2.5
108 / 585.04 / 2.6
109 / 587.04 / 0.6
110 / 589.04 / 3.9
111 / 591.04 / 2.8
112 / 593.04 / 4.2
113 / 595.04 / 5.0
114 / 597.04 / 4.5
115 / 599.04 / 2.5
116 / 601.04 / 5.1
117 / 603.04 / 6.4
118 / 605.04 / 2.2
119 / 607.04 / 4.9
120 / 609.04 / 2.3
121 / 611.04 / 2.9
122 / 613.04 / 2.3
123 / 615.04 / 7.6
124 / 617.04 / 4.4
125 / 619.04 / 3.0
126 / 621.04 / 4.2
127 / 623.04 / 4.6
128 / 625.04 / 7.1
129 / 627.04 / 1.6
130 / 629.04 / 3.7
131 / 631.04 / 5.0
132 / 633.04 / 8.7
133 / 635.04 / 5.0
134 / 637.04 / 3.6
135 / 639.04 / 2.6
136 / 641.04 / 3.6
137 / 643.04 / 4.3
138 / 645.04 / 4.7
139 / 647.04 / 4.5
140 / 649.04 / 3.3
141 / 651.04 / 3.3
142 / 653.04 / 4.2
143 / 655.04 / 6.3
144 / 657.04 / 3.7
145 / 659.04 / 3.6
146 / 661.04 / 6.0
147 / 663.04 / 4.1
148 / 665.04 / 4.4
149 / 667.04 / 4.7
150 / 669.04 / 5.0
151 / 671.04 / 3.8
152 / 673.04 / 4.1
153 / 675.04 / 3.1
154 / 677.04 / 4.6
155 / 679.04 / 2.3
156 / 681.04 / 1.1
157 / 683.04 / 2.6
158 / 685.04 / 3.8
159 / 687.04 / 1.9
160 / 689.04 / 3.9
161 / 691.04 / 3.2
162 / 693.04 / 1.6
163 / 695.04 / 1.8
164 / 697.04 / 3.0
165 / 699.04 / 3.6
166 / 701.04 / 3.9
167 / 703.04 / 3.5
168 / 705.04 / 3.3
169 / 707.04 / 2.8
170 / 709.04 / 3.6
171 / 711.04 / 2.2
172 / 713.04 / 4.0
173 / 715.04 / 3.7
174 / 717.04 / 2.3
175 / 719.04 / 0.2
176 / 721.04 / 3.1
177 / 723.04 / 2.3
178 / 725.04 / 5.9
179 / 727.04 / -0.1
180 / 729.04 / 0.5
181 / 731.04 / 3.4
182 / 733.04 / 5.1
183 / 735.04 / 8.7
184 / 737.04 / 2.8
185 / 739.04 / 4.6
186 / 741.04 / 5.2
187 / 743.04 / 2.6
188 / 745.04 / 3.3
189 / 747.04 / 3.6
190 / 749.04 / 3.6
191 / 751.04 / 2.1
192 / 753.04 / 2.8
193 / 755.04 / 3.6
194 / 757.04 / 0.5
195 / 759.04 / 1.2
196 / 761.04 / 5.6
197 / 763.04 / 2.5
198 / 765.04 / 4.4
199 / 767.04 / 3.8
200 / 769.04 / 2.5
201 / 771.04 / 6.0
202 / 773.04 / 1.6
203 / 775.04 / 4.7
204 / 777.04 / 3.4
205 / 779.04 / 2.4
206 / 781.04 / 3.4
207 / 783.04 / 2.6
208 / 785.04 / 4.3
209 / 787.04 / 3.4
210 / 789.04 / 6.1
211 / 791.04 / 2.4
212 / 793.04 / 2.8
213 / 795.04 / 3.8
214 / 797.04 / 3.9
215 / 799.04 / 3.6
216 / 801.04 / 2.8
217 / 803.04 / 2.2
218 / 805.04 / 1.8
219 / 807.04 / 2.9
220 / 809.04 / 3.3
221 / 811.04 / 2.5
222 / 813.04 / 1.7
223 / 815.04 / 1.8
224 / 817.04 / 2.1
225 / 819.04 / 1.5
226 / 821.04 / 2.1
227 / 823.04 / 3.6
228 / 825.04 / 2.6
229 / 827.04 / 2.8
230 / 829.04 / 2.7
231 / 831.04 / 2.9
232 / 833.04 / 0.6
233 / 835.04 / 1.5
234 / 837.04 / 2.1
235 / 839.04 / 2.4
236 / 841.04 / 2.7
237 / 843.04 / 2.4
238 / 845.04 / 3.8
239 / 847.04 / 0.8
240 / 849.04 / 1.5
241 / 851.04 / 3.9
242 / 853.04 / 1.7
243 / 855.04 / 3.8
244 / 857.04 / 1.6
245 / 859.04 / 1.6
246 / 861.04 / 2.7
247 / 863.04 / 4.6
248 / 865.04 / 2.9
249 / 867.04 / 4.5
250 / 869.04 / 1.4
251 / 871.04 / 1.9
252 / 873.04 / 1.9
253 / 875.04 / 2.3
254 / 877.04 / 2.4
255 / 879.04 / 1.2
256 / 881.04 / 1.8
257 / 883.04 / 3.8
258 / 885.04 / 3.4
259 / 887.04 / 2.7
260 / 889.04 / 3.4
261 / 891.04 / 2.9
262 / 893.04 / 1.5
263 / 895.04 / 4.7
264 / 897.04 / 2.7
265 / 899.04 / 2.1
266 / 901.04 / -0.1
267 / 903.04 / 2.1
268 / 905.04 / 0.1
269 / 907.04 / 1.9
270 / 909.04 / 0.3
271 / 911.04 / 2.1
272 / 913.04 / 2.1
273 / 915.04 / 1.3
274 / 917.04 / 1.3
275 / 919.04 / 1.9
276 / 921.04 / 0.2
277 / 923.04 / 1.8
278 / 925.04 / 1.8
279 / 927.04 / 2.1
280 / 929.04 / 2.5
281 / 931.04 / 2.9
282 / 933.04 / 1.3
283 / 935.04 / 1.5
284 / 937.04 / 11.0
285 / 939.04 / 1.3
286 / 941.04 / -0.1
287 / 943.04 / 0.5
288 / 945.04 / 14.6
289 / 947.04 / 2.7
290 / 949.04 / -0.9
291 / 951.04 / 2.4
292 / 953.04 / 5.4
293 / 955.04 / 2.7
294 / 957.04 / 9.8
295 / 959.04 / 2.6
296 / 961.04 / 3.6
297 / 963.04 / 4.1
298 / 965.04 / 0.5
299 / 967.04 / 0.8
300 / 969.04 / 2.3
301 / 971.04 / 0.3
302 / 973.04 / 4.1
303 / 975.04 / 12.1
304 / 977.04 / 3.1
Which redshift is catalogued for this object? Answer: 1.614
